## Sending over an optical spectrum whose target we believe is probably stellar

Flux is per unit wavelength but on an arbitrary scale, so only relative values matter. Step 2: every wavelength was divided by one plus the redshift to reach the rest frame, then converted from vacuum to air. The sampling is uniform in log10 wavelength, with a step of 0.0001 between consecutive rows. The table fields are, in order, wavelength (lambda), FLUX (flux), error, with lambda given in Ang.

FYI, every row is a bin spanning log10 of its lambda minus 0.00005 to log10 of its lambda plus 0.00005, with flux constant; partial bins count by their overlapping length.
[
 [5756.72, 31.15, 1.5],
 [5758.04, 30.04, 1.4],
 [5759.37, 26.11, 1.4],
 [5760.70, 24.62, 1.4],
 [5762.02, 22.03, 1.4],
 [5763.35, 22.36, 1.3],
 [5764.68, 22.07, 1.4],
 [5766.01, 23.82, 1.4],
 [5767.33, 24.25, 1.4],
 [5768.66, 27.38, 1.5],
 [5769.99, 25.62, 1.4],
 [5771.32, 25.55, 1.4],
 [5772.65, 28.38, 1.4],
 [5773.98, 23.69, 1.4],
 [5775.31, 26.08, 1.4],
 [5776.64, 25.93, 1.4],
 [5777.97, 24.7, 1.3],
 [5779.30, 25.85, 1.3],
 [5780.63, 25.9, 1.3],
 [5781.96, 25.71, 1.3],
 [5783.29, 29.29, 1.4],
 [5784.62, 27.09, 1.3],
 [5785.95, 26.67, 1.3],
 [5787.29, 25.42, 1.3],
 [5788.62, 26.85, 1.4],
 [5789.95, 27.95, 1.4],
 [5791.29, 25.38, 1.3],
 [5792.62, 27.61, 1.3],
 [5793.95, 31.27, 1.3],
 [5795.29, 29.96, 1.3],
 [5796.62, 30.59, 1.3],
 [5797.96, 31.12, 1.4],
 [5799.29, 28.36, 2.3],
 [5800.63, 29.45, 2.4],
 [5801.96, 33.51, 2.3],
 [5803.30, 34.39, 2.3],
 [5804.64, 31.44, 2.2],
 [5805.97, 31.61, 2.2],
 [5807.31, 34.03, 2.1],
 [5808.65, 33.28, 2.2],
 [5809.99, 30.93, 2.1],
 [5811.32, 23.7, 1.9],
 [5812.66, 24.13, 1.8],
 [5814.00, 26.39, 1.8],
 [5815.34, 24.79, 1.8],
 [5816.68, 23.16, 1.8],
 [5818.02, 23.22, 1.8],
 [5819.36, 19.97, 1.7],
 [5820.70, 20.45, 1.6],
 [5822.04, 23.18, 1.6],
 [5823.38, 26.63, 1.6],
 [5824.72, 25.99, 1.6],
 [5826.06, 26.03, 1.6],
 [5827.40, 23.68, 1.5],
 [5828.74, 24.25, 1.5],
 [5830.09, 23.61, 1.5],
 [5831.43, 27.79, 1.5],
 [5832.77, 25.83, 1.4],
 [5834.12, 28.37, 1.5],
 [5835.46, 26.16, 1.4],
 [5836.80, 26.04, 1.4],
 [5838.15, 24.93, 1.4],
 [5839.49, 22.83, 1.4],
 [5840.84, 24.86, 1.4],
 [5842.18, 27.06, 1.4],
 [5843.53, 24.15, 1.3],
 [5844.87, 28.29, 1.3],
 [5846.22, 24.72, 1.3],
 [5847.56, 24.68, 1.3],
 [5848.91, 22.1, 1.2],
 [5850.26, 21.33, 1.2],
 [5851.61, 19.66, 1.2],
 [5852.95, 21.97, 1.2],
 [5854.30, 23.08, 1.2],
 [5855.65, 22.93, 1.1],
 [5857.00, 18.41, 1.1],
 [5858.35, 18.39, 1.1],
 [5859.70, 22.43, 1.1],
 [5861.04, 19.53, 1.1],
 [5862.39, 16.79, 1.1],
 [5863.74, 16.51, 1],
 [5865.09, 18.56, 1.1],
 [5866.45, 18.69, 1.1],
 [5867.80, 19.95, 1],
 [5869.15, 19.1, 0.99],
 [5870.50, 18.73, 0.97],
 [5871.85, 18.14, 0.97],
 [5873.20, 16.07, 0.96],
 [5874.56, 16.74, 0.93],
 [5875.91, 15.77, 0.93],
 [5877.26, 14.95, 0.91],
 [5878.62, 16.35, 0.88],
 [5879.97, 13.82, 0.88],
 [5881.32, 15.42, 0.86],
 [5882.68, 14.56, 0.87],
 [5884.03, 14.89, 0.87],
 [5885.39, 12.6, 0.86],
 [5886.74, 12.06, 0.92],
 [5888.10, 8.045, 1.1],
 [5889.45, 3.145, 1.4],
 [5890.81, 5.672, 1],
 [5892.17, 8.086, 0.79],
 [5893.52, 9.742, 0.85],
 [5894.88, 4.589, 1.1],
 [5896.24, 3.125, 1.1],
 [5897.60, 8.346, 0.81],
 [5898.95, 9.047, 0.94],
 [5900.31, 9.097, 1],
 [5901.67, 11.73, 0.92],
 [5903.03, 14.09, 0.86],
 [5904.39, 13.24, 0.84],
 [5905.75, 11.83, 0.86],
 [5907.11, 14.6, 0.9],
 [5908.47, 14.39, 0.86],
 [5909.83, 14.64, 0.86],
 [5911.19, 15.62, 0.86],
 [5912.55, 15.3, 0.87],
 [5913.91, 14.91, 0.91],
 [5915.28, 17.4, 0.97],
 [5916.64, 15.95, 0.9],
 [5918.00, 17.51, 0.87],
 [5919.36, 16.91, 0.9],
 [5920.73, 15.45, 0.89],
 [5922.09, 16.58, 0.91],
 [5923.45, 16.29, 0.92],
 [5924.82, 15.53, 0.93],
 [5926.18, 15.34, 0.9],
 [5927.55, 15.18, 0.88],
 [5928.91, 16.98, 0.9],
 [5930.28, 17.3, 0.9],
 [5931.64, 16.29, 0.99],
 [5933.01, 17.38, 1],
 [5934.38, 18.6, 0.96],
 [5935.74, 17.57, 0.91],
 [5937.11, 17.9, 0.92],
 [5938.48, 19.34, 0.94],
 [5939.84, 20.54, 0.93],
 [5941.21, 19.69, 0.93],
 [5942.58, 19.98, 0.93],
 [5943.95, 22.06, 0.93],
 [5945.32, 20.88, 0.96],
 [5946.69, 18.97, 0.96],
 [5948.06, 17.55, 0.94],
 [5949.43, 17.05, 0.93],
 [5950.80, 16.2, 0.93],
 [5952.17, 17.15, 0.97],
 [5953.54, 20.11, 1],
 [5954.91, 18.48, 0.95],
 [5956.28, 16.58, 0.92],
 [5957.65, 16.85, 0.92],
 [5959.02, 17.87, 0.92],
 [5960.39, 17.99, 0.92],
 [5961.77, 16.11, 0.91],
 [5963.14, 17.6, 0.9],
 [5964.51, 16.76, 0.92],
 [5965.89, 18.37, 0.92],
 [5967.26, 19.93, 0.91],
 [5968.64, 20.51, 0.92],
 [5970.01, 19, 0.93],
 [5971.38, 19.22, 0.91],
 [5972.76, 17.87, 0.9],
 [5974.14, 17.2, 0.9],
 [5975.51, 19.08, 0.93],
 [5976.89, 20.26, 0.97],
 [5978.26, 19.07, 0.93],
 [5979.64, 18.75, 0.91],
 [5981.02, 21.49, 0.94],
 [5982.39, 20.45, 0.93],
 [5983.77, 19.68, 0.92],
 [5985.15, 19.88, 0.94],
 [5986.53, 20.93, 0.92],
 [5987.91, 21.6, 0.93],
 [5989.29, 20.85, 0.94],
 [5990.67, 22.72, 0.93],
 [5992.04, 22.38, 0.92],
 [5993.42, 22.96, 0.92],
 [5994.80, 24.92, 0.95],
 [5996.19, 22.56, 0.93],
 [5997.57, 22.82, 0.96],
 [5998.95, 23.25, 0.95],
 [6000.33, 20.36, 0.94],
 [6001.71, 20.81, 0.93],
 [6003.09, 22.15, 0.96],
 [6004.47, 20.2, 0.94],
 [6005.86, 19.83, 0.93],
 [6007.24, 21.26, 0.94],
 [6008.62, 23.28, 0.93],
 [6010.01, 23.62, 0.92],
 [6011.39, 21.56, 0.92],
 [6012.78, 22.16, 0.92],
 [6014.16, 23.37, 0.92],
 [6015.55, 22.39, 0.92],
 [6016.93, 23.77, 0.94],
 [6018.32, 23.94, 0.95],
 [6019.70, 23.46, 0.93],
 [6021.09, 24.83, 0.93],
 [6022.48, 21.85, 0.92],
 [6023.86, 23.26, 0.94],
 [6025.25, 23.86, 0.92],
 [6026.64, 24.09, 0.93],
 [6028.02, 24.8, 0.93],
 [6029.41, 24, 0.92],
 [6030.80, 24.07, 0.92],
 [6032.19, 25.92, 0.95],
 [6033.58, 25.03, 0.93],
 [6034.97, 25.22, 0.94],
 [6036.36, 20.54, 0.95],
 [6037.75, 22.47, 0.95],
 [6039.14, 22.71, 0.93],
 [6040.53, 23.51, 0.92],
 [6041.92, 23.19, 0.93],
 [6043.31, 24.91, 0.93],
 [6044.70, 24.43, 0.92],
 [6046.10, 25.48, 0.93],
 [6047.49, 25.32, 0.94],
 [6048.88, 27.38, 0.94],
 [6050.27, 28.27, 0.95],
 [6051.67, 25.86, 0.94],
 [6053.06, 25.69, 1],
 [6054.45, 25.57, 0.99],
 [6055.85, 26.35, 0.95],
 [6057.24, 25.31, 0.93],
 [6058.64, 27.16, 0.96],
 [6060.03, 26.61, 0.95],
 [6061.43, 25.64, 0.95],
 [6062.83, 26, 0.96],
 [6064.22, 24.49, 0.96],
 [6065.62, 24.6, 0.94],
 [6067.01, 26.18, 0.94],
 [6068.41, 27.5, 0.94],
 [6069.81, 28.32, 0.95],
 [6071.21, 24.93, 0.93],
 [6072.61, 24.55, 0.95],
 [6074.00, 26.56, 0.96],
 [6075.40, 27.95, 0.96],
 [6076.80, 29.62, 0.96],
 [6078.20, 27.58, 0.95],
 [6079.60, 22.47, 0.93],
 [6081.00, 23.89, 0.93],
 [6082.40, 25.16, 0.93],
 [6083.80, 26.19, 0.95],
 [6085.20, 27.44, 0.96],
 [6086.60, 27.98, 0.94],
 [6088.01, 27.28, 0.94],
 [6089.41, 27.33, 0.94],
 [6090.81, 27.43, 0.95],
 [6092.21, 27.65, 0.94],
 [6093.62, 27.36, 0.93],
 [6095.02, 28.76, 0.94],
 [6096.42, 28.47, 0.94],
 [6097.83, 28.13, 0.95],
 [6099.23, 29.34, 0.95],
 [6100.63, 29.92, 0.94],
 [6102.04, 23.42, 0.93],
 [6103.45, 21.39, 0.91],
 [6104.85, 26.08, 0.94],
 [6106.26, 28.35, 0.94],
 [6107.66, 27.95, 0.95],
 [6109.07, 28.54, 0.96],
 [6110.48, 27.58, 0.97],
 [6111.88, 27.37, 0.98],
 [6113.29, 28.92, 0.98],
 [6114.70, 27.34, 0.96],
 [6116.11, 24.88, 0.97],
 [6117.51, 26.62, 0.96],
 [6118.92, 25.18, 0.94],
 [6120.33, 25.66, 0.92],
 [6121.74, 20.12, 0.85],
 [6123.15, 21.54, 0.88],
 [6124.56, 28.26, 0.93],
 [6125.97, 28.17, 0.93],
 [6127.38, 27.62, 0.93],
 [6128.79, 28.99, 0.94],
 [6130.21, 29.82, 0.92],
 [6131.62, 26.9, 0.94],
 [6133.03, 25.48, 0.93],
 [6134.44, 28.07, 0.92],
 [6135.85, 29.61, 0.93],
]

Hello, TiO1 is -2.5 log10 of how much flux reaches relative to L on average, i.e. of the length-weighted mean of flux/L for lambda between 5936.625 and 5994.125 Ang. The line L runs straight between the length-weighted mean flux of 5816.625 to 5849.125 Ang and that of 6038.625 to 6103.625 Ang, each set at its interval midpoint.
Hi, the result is 0.310 mag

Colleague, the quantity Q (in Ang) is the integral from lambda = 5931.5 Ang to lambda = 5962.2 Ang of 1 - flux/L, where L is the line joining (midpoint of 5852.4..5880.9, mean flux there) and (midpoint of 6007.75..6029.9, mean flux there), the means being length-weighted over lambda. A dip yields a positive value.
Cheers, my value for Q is 3.9 Ang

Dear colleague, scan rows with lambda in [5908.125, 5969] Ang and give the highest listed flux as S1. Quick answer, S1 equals 22.06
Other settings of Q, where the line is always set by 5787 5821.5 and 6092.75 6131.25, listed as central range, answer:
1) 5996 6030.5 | 5.7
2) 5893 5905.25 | 8.2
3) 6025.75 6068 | 3.2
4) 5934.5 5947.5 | 3.7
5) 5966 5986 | 5.8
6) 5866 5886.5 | 8.5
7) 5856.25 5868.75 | 4.0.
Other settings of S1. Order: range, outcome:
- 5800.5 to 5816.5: 34.39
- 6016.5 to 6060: 28.27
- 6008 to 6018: 23.77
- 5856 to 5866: 22.43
